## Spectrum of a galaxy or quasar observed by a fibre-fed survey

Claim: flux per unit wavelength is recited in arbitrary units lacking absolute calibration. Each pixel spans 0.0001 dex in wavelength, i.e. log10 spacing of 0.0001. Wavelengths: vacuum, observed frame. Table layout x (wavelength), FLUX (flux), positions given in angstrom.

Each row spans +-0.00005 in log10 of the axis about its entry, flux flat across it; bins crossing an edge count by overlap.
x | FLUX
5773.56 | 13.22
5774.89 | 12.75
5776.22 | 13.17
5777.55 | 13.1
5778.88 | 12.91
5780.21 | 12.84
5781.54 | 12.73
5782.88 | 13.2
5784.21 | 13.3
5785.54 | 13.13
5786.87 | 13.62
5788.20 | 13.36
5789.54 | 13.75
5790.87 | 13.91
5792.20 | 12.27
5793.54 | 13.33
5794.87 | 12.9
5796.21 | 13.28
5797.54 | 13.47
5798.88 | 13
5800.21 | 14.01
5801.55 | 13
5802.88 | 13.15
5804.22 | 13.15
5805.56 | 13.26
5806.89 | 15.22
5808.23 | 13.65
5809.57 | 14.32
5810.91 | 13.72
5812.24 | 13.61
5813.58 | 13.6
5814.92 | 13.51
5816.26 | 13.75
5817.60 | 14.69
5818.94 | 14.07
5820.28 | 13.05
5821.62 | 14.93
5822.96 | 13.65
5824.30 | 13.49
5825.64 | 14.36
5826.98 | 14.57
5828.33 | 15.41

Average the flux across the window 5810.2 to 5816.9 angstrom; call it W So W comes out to 13.6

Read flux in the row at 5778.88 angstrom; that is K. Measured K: 12.91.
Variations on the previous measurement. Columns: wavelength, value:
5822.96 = 13.65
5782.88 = 13.2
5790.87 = 13.91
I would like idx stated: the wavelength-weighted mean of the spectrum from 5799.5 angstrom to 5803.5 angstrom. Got 13.4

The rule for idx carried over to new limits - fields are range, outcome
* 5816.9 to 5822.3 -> 14.2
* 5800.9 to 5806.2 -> 13.1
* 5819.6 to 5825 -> 13.8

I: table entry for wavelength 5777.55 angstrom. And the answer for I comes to 13.1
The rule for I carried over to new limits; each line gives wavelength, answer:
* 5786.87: 13.62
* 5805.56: 13.26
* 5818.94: 14.07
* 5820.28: 13.05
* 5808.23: 13.65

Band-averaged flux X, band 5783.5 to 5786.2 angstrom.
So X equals 13.2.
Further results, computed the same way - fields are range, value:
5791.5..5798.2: 13.1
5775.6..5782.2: 13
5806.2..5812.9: 14.1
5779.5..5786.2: 13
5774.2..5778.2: 13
